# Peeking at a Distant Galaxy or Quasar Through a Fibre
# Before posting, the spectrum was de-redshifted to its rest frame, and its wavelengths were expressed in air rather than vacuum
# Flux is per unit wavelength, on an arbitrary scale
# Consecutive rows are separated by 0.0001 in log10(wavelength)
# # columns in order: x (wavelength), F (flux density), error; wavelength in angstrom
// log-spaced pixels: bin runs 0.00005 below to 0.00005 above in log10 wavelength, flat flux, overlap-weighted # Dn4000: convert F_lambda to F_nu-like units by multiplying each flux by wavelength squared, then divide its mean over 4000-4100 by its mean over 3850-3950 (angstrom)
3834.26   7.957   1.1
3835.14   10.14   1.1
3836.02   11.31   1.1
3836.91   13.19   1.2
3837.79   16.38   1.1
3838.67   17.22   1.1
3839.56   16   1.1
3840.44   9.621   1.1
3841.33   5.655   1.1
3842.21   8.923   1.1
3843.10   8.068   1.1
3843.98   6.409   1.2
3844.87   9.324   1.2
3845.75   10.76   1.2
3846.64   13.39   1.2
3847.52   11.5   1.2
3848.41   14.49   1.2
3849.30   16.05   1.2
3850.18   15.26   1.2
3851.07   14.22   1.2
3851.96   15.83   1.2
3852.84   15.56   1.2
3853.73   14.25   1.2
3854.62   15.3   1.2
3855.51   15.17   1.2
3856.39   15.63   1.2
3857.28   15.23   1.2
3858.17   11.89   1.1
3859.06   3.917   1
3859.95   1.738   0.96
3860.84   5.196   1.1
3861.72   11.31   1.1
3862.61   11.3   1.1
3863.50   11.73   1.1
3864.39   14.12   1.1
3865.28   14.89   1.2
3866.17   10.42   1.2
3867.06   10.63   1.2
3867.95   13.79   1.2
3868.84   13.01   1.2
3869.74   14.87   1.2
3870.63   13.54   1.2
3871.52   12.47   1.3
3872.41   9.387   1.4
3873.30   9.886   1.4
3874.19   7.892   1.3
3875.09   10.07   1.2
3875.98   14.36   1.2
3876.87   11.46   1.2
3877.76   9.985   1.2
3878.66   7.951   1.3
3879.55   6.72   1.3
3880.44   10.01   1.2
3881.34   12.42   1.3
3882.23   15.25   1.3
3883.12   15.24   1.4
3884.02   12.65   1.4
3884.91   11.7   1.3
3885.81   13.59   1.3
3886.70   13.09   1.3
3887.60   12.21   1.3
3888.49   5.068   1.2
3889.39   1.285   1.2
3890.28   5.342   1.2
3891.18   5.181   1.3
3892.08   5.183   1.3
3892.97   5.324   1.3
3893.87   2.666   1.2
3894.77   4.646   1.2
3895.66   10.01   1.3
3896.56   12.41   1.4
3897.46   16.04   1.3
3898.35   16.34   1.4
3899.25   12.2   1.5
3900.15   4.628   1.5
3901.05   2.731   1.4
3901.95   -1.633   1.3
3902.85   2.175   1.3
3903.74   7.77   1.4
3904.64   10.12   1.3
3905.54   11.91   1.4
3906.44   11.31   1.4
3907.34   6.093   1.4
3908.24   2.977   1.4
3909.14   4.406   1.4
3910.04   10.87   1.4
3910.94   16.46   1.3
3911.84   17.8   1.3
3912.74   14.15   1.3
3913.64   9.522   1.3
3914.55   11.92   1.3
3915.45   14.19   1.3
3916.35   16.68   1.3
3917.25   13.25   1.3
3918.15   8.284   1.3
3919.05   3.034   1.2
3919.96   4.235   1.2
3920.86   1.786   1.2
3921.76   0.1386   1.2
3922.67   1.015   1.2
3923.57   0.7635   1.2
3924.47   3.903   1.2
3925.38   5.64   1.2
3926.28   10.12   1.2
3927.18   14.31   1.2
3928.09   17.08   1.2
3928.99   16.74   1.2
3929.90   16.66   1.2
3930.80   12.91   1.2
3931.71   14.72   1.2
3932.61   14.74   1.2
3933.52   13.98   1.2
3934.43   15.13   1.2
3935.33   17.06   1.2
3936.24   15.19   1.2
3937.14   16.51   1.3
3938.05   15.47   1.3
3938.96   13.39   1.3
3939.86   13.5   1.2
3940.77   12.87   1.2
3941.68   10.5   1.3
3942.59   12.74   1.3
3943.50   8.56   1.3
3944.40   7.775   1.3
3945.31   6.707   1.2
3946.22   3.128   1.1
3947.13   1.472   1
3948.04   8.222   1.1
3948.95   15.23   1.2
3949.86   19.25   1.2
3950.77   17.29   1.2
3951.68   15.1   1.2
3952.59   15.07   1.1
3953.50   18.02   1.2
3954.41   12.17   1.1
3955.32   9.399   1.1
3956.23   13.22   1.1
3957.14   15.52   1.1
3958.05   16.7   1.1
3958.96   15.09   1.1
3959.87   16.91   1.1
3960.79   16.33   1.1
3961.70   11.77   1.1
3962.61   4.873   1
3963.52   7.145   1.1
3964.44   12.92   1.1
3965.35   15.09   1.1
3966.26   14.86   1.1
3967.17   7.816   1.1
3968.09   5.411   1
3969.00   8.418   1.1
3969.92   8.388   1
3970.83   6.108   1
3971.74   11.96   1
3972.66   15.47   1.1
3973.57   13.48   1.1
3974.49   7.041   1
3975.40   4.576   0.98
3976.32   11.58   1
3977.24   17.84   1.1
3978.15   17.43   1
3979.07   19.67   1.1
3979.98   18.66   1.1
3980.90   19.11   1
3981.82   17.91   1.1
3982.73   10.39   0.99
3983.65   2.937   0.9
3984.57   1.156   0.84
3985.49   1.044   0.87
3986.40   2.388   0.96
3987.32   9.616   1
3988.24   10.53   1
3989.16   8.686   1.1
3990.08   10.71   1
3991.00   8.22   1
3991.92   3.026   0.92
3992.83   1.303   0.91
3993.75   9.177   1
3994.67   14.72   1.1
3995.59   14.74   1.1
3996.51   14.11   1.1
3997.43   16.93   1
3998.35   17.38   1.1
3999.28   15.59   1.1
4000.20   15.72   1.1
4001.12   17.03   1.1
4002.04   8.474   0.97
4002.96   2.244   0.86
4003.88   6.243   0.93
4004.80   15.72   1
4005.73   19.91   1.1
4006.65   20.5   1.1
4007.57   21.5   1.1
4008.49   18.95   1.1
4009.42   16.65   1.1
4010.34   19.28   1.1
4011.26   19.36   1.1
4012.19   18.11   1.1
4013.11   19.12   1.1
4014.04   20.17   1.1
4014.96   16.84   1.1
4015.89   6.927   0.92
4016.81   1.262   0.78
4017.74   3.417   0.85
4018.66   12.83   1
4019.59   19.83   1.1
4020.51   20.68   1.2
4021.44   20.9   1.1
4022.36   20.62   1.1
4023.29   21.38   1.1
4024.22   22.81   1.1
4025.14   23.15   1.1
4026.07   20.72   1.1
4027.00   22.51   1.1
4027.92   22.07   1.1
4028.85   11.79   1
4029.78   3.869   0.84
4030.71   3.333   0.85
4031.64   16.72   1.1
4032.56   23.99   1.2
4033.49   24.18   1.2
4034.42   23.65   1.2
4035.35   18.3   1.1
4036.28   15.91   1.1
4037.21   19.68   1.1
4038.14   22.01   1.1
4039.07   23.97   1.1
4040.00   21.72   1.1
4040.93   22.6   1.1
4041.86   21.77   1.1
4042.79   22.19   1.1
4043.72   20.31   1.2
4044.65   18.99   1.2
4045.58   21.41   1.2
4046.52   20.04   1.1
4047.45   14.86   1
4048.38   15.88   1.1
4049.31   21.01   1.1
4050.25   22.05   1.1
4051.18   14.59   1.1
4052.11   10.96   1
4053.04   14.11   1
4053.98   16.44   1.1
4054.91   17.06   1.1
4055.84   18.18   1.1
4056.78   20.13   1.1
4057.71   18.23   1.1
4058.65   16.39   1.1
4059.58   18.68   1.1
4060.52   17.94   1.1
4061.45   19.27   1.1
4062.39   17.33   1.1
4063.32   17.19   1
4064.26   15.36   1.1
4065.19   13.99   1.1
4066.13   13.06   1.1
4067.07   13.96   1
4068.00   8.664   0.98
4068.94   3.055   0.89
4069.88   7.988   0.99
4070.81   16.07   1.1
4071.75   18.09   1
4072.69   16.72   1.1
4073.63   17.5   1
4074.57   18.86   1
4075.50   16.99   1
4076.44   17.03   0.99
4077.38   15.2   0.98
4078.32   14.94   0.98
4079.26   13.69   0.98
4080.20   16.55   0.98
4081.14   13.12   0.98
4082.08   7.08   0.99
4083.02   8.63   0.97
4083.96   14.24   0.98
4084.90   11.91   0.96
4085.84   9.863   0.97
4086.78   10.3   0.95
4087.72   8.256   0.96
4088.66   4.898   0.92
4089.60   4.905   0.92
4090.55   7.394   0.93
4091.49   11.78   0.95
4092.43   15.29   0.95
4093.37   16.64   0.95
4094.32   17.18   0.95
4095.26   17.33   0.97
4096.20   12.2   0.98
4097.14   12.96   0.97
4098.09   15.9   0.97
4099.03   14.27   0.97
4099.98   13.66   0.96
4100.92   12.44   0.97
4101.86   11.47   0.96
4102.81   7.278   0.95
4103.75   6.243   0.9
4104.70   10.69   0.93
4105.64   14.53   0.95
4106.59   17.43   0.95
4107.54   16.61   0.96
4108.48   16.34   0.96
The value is 1.63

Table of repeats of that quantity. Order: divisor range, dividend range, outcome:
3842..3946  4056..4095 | 1.43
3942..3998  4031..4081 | 1.62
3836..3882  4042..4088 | 1.46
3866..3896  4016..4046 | 1.99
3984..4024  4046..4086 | 1.19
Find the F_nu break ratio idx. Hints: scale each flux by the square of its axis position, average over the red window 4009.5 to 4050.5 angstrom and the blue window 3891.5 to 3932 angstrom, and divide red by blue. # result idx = 2.16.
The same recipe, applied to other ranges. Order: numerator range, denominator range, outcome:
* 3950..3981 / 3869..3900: 1.33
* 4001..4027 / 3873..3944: 1.71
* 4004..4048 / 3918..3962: 1.63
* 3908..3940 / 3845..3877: 0.94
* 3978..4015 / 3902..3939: 1.31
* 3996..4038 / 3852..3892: 1.61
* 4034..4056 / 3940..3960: 1.63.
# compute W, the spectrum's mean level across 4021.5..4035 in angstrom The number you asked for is 18.7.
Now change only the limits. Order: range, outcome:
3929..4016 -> 12.7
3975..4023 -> 13.2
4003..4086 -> 16.6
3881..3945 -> 10.1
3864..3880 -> 11.4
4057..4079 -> 15.4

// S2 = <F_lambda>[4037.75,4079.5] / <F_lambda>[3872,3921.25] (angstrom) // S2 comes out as 1.8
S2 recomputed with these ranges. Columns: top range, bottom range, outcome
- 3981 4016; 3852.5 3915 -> 1.23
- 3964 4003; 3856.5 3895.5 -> 1.10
